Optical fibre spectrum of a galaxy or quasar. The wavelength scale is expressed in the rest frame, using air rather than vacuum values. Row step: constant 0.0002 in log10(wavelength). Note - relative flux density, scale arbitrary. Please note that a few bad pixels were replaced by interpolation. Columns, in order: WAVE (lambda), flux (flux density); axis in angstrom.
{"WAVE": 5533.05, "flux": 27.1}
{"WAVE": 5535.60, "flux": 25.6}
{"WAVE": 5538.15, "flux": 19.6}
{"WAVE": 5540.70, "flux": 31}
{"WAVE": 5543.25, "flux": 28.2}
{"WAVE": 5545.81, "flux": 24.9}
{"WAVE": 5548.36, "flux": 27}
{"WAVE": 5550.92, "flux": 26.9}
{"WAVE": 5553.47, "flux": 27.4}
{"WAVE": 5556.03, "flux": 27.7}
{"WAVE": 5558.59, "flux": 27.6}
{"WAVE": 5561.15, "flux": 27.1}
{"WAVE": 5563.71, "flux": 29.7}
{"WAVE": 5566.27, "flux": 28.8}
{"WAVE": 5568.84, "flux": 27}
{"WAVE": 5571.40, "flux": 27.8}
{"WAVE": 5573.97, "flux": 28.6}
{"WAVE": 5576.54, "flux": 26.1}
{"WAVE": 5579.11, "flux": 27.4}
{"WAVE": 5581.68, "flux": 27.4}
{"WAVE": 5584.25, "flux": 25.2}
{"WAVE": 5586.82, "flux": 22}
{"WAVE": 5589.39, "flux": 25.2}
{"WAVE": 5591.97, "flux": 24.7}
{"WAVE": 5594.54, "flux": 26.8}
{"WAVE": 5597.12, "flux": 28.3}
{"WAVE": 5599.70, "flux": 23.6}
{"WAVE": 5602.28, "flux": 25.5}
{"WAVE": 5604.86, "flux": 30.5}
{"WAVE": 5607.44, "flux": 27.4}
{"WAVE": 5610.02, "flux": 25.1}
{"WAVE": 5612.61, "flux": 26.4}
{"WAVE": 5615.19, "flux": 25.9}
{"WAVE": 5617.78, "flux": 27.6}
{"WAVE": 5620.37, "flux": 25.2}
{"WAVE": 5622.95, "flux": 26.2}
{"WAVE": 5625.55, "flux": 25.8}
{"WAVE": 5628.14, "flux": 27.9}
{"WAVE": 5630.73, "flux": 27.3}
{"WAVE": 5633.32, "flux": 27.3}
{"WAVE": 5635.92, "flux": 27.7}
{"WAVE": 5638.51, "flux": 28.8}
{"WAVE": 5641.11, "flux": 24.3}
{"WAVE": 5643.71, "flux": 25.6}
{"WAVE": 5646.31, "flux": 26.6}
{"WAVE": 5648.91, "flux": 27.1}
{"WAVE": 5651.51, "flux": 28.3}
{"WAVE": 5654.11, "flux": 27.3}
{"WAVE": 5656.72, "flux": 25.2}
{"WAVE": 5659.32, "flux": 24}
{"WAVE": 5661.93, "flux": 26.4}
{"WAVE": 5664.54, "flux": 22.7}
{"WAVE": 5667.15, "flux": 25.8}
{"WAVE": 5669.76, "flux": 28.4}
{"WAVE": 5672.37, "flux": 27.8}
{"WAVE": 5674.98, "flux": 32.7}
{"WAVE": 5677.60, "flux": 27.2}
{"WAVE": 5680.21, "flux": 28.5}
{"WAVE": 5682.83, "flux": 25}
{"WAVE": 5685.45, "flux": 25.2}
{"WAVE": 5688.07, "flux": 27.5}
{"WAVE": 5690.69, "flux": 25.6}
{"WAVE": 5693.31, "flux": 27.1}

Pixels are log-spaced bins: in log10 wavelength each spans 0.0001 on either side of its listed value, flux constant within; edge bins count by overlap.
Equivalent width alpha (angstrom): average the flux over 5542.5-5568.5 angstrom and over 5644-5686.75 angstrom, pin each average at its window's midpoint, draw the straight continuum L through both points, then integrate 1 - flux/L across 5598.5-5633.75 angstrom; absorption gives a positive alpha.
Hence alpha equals 0.70 angstrom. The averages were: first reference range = 27.5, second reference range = 26.7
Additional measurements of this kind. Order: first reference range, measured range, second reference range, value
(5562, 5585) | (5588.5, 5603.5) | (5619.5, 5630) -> 0.8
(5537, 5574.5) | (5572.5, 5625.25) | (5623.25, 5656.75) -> 1.6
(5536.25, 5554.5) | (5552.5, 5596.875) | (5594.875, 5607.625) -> -0.3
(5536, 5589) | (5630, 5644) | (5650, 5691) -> -0.1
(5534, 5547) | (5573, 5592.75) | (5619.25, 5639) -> 0.4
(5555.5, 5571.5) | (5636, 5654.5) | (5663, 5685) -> 0.3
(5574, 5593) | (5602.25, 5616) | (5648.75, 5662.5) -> -0.6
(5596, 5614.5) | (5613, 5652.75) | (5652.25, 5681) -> 0.0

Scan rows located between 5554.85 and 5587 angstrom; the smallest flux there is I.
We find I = 22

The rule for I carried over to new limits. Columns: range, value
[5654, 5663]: 24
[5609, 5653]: 24.3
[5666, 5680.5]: 25.8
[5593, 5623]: 23.6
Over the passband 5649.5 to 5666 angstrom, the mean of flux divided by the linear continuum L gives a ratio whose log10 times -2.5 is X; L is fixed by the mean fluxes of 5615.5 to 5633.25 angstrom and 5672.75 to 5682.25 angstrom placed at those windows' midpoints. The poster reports 0.10 mag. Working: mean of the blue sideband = 26.7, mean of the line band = 25.7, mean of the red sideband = 29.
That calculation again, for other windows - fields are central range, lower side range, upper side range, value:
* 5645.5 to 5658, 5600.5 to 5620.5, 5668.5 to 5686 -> 0.022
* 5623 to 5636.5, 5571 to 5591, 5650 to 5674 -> -0.034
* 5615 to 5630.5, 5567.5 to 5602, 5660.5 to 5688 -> -0.001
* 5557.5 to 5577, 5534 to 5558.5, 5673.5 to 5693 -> -0.049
